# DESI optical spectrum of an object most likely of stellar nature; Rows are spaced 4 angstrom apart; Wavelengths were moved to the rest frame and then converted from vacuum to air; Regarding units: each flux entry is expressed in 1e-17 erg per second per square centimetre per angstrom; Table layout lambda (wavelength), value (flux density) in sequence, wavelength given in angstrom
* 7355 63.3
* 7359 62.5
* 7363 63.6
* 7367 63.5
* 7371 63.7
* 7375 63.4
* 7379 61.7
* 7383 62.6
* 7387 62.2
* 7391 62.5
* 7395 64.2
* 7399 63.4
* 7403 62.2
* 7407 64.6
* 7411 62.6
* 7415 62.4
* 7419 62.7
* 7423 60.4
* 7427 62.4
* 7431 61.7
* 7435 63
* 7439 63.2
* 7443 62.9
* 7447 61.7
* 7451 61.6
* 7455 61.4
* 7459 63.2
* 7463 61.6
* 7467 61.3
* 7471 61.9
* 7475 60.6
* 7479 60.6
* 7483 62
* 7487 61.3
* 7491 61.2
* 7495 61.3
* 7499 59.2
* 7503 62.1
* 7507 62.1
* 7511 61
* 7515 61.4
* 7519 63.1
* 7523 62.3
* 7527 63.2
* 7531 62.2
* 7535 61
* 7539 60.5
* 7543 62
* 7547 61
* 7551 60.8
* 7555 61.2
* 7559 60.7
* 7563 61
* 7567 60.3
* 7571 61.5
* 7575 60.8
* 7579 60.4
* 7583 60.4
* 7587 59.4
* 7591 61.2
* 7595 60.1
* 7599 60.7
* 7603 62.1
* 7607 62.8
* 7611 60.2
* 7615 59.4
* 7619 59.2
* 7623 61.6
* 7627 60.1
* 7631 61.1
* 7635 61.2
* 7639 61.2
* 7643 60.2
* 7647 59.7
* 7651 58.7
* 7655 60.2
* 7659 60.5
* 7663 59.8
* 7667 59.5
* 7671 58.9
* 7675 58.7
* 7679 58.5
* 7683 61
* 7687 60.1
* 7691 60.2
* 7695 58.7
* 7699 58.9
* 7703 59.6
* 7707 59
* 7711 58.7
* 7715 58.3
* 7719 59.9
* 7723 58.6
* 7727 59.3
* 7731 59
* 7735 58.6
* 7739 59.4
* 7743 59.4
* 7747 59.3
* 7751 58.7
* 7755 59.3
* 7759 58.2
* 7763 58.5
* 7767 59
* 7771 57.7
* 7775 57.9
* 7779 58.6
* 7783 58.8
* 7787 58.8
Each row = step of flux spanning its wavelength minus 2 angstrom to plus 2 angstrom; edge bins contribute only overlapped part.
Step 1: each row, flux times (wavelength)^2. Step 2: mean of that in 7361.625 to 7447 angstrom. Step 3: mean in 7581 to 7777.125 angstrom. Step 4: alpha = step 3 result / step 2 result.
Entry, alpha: 1.0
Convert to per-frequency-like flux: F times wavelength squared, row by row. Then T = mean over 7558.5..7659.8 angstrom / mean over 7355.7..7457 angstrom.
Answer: 1.0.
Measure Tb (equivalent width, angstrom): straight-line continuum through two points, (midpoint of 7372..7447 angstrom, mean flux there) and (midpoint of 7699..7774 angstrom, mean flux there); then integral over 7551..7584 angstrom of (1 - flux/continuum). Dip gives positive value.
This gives 0.0 angstrom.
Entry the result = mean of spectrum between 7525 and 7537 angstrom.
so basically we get 62.1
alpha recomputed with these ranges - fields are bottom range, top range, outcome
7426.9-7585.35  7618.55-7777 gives 1.02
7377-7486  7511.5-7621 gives 1.02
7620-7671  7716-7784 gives 1.00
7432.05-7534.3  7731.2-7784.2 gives 1.02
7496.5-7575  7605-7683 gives 1.01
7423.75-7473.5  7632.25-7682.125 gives 1.02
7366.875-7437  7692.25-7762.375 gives 1.03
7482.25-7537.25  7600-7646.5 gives 1.02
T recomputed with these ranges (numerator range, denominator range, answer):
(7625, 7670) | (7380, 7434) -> 1.02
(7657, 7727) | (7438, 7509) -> 1.02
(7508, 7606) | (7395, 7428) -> 1.02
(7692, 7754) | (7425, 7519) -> 1.02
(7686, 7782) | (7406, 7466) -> 1.02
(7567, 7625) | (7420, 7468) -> 1.02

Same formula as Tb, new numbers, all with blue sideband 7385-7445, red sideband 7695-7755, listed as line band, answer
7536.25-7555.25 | 0.0 angstrom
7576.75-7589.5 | 0.1 angstrom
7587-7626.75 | -0.2 angstrom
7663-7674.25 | 0.1 angstrom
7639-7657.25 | 0.0 angstrom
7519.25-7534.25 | -0.3 angstrom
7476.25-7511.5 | 0.3 angstrom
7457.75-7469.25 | 0.0 angstrom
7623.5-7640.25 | -0.2 angstrom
